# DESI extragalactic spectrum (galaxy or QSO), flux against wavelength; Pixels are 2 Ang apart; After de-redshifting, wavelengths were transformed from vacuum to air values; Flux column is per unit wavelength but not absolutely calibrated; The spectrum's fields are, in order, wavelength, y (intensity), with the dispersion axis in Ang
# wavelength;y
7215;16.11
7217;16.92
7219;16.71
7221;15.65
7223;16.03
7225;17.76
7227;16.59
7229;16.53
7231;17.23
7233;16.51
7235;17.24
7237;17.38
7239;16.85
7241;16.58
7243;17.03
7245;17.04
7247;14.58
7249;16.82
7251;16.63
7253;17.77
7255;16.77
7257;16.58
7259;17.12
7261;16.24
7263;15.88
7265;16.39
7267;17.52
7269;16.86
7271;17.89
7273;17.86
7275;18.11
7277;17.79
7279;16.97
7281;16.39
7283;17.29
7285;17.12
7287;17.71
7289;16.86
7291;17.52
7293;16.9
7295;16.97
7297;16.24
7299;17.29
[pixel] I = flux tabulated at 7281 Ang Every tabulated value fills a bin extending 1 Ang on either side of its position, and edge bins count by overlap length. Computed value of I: 16.39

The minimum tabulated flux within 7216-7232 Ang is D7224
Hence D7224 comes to 15.65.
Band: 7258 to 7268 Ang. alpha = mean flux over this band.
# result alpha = 16.6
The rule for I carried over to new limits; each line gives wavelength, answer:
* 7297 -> 16.24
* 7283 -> 17.29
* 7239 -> 16.85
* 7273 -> 17.86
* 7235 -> 17.24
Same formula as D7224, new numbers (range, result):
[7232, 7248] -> 14.58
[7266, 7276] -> 16.86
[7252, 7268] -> 15.88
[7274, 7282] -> 16.39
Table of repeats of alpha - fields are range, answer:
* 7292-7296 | 16.9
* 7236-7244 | 17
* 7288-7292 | 17.2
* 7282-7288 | 17.4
